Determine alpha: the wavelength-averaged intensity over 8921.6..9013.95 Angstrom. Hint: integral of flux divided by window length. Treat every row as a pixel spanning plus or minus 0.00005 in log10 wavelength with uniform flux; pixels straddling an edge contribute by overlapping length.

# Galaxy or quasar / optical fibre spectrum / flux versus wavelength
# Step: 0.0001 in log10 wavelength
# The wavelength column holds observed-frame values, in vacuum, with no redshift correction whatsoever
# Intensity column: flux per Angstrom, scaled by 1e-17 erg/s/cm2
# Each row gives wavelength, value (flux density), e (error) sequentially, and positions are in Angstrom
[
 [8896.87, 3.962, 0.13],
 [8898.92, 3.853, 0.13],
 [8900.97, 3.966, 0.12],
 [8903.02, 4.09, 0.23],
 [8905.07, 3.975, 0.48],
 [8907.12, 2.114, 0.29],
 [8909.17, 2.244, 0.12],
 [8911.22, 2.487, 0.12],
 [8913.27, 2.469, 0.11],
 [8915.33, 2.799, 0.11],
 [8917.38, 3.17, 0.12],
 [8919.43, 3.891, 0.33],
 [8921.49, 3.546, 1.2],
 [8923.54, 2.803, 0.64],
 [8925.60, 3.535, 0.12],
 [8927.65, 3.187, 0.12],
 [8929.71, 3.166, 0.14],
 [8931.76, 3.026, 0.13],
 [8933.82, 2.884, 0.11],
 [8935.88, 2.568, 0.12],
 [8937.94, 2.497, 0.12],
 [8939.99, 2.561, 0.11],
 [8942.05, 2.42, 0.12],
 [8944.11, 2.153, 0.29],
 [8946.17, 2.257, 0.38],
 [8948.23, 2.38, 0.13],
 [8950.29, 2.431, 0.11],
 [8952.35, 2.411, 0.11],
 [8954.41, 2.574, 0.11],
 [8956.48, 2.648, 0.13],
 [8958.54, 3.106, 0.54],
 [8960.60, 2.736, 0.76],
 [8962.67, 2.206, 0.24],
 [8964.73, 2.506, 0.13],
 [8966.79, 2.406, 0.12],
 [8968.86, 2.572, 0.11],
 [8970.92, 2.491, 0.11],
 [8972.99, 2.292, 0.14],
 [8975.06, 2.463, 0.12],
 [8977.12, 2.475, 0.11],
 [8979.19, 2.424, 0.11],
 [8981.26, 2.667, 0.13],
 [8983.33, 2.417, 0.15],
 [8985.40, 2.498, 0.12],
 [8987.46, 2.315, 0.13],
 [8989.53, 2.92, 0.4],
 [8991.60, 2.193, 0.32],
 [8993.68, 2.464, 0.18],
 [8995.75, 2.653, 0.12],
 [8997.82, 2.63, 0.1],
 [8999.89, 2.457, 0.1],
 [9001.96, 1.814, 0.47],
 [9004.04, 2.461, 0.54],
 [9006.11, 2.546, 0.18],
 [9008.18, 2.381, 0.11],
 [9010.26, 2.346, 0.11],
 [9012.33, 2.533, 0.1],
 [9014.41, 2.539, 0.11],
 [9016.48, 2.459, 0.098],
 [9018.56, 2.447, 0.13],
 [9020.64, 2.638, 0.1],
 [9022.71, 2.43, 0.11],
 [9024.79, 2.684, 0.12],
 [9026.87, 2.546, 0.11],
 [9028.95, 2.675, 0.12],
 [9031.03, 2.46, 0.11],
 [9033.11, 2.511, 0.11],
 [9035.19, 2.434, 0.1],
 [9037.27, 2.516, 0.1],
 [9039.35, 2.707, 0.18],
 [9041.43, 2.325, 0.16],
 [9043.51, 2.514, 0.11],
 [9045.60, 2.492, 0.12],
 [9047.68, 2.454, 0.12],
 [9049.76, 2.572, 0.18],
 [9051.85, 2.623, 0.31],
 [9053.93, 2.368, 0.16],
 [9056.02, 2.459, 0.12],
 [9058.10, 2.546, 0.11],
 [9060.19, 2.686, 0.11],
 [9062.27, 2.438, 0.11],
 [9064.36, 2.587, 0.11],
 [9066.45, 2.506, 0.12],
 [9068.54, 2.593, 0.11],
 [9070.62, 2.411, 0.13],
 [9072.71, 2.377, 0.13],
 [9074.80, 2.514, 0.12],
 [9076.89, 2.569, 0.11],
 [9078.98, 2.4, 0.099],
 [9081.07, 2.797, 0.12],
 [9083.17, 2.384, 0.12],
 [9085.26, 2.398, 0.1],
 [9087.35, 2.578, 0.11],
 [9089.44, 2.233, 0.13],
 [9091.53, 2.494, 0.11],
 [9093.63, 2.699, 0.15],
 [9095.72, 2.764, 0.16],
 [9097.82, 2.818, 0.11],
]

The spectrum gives 2.57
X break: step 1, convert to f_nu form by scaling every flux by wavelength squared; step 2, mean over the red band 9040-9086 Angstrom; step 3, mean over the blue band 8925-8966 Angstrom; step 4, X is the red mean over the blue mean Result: 1.0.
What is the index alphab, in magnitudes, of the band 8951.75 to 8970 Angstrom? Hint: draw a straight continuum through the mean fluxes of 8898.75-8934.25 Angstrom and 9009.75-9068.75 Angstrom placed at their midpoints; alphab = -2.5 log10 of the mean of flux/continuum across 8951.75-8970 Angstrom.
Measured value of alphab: 0.141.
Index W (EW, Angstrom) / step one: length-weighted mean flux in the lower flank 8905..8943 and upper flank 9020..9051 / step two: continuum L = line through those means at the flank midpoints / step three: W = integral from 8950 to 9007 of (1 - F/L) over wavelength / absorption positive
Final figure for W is 4.6 Angstrom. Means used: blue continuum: 2.89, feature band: 2.49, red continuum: 2.53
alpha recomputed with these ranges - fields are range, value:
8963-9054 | 2.48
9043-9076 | 2.51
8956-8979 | 2.53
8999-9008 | 2.32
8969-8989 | 2.47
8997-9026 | 2.45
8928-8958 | 2.59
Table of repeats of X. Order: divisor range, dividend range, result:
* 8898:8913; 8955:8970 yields 0.82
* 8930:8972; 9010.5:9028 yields 1.01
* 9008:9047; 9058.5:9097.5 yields 1.02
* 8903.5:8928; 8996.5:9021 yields 0.82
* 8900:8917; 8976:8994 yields 0.84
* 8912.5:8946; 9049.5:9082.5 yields 0.90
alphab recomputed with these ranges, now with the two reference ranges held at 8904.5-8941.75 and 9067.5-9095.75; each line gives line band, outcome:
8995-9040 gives 0.076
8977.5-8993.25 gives 0.111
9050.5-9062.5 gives 0.019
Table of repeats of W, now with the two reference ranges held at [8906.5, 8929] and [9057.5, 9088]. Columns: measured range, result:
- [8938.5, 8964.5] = 3.3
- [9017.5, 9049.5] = 1.3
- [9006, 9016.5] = 0.9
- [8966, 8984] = 2.1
